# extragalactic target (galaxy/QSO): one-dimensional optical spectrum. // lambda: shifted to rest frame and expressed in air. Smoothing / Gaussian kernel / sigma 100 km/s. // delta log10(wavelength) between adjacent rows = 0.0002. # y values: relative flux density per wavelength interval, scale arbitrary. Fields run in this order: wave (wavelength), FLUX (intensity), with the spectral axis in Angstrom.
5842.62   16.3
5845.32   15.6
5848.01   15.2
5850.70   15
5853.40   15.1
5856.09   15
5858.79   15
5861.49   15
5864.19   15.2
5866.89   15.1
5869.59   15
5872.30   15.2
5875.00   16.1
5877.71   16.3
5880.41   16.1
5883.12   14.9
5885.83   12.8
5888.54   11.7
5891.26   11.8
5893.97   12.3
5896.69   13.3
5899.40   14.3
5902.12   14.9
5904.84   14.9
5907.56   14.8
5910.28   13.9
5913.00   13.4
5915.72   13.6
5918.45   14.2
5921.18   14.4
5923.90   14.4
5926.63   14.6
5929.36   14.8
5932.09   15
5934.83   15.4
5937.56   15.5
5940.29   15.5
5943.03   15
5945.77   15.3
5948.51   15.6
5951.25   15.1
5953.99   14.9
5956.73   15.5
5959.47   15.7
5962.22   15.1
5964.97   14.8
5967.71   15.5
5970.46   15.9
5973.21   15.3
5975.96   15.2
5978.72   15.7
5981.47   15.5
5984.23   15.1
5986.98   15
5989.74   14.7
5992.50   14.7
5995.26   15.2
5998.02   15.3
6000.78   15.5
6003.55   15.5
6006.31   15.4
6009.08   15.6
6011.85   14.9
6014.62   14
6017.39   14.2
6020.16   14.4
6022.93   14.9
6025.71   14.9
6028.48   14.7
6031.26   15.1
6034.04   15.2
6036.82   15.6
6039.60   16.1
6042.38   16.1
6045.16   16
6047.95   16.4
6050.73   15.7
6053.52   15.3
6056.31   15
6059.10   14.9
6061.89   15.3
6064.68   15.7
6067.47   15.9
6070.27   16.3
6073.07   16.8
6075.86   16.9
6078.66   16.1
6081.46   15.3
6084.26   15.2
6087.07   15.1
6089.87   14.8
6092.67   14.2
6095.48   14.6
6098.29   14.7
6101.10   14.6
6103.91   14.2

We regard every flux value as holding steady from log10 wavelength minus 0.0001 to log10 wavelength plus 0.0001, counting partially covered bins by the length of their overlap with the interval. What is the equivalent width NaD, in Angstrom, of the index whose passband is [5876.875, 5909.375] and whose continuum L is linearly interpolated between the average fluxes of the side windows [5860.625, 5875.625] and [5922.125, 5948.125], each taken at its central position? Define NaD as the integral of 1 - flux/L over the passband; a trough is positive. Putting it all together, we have 2.6 Angstrom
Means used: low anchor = 15.2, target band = 14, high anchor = 15.1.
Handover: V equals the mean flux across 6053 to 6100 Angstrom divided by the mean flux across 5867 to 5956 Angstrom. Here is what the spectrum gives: 1.06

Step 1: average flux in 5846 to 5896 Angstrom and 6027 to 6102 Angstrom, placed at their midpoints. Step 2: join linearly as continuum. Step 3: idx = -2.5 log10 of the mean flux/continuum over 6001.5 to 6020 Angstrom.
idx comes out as 0.02 mag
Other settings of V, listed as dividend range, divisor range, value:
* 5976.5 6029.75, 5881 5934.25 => 1.08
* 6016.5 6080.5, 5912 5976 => 1.04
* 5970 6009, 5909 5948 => 1.04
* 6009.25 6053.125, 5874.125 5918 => 1.08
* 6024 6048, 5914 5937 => 1.06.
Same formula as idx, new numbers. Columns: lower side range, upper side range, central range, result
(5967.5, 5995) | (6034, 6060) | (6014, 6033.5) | 0.06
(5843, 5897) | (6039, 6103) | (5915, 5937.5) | 0.02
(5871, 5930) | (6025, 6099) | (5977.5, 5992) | -0.02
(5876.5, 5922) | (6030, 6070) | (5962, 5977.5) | -0.04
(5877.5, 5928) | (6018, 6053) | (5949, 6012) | -0.03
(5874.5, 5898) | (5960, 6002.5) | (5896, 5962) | -0.02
